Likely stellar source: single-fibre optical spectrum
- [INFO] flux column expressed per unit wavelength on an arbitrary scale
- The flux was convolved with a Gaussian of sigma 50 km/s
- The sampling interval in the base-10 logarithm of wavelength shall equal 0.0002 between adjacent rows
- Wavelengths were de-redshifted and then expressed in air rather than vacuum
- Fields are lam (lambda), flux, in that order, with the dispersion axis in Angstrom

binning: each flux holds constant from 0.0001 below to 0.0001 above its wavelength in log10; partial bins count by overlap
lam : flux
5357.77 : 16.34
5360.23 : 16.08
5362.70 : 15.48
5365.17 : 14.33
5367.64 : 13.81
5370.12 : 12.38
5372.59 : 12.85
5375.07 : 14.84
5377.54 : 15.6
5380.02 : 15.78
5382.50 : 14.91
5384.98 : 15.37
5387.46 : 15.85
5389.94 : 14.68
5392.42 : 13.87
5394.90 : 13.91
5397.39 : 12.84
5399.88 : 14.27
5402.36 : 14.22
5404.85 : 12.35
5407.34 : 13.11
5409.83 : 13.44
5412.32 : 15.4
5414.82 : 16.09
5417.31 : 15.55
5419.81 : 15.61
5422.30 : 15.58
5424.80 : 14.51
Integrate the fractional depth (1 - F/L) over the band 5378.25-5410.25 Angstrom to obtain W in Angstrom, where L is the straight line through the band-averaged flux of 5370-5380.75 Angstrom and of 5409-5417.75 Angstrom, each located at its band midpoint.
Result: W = 1.2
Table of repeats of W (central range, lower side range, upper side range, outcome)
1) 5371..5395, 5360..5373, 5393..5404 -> -1.47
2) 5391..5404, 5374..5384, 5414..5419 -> 1.46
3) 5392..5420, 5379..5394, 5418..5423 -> 2.16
